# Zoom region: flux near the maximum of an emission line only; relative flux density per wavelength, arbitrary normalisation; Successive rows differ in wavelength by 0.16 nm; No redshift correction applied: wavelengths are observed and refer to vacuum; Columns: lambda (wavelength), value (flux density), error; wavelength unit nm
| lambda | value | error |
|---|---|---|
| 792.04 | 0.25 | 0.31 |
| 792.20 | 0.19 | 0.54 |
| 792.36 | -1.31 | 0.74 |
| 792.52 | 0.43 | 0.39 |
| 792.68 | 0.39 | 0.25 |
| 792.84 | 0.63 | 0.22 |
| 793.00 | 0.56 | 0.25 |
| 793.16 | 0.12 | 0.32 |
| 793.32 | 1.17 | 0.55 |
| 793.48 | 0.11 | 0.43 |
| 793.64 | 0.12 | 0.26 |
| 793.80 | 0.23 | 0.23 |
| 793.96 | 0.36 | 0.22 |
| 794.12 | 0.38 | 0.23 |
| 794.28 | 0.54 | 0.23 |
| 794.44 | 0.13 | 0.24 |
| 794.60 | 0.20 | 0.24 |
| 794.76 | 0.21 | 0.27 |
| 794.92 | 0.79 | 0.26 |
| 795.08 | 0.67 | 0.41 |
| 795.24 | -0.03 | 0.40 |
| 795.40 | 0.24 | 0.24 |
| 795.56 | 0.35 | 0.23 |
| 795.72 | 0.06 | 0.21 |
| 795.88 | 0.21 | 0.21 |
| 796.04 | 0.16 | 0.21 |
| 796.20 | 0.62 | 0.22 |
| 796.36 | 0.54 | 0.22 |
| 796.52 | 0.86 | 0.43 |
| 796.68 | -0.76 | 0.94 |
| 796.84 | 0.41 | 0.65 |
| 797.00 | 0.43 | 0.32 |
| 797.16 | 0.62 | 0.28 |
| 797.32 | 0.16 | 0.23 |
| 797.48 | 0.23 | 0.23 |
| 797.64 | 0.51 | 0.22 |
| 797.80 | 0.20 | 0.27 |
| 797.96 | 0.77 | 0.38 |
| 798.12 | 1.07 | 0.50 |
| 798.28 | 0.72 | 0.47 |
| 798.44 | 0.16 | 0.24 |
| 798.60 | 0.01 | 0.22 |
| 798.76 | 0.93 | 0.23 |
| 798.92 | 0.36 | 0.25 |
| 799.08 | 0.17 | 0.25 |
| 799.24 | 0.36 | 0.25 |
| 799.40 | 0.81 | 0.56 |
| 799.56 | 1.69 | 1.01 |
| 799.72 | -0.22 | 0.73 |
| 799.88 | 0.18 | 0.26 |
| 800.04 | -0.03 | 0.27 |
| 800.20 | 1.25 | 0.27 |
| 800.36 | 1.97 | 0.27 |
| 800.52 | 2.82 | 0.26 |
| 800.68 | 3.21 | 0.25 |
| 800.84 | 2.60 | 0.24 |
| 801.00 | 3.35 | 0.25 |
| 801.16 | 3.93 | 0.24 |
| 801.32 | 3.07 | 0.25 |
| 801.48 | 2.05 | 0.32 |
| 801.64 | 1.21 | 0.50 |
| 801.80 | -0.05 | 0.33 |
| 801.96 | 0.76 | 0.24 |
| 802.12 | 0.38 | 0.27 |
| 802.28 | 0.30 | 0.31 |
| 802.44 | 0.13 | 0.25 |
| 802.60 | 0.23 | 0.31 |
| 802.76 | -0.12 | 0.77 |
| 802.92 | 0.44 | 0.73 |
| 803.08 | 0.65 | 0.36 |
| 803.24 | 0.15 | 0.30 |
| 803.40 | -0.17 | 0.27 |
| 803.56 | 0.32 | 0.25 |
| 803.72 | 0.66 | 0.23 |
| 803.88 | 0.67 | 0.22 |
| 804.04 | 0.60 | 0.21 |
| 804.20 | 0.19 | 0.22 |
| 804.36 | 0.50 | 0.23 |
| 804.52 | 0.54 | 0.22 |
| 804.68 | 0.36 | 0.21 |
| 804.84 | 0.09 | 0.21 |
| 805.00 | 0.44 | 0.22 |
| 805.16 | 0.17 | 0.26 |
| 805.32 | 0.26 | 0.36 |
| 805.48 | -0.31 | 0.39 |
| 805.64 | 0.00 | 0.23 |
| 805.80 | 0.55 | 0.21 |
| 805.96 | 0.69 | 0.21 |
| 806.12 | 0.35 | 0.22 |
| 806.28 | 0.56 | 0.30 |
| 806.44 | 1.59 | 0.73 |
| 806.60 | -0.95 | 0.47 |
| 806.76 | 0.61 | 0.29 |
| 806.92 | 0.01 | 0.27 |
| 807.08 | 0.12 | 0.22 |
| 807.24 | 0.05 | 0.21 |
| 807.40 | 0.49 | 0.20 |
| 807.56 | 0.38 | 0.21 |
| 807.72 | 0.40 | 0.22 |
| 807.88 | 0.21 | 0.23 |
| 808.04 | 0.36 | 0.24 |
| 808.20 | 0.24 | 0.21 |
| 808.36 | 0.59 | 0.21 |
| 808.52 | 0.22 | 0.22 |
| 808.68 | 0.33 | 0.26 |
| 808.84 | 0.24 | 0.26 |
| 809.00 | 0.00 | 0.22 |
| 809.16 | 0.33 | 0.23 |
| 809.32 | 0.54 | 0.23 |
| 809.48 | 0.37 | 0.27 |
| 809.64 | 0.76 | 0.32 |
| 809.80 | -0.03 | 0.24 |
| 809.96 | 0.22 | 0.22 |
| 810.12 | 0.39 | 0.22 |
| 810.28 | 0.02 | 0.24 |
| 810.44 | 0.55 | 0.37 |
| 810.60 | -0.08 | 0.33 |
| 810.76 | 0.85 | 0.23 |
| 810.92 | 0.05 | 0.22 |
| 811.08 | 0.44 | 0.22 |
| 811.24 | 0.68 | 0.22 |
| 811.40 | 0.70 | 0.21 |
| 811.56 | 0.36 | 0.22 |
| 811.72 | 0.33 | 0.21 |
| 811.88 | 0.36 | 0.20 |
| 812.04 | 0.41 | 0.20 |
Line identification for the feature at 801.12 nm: [O II] 3727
